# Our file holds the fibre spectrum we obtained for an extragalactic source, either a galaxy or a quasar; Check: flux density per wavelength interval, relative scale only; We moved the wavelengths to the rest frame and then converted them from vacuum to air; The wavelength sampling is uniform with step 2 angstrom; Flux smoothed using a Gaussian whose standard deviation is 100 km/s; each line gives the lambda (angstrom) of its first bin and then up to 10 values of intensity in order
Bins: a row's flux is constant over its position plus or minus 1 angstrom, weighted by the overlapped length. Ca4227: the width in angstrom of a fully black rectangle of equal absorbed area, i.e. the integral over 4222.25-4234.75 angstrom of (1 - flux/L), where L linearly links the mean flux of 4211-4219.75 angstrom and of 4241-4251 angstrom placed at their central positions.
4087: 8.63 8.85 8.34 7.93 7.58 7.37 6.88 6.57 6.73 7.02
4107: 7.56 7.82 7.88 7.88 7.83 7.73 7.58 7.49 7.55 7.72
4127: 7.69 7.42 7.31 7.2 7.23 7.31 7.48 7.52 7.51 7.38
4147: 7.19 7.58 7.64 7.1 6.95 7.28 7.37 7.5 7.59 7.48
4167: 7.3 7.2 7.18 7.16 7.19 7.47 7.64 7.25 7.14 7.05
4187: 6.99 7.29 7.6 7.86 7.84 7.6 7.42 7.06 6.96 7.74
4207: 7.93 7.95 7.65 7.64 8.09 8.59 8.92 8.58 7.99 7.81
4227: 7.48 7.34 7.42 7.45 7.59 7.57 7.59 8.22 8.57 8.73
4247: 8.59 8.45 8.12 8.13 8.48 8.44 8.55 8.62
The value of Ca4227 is 1.15 angstrom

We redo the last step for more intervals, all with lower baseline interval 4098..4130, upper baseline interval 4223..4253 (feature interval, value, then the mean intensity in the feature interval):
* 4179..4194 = 0.8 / 7.33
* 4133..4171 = 1.2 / 7.36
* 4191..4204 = 0.5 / 7.47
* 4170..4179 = 0.5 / 7.29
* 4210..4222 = -0.6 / 8.24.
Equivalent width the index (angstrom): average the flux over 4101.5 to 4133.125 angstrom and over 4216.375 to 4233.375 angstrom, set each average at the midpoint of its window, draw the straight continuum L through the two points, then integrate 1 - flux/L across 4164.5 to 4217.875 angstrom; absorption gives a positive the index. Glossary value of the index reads 2.27 angstrom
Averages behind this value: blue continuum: 7.52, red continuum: 7.96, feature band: 7.49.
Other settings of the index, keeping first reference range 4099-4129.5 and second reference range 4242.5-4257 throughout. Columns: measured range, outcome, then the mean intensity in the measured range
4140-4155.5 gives 0.7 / 7.37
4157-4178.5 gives 1.4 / 7.35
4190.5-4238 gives 2.5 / 7.75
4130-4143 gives 0.5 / 7.35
